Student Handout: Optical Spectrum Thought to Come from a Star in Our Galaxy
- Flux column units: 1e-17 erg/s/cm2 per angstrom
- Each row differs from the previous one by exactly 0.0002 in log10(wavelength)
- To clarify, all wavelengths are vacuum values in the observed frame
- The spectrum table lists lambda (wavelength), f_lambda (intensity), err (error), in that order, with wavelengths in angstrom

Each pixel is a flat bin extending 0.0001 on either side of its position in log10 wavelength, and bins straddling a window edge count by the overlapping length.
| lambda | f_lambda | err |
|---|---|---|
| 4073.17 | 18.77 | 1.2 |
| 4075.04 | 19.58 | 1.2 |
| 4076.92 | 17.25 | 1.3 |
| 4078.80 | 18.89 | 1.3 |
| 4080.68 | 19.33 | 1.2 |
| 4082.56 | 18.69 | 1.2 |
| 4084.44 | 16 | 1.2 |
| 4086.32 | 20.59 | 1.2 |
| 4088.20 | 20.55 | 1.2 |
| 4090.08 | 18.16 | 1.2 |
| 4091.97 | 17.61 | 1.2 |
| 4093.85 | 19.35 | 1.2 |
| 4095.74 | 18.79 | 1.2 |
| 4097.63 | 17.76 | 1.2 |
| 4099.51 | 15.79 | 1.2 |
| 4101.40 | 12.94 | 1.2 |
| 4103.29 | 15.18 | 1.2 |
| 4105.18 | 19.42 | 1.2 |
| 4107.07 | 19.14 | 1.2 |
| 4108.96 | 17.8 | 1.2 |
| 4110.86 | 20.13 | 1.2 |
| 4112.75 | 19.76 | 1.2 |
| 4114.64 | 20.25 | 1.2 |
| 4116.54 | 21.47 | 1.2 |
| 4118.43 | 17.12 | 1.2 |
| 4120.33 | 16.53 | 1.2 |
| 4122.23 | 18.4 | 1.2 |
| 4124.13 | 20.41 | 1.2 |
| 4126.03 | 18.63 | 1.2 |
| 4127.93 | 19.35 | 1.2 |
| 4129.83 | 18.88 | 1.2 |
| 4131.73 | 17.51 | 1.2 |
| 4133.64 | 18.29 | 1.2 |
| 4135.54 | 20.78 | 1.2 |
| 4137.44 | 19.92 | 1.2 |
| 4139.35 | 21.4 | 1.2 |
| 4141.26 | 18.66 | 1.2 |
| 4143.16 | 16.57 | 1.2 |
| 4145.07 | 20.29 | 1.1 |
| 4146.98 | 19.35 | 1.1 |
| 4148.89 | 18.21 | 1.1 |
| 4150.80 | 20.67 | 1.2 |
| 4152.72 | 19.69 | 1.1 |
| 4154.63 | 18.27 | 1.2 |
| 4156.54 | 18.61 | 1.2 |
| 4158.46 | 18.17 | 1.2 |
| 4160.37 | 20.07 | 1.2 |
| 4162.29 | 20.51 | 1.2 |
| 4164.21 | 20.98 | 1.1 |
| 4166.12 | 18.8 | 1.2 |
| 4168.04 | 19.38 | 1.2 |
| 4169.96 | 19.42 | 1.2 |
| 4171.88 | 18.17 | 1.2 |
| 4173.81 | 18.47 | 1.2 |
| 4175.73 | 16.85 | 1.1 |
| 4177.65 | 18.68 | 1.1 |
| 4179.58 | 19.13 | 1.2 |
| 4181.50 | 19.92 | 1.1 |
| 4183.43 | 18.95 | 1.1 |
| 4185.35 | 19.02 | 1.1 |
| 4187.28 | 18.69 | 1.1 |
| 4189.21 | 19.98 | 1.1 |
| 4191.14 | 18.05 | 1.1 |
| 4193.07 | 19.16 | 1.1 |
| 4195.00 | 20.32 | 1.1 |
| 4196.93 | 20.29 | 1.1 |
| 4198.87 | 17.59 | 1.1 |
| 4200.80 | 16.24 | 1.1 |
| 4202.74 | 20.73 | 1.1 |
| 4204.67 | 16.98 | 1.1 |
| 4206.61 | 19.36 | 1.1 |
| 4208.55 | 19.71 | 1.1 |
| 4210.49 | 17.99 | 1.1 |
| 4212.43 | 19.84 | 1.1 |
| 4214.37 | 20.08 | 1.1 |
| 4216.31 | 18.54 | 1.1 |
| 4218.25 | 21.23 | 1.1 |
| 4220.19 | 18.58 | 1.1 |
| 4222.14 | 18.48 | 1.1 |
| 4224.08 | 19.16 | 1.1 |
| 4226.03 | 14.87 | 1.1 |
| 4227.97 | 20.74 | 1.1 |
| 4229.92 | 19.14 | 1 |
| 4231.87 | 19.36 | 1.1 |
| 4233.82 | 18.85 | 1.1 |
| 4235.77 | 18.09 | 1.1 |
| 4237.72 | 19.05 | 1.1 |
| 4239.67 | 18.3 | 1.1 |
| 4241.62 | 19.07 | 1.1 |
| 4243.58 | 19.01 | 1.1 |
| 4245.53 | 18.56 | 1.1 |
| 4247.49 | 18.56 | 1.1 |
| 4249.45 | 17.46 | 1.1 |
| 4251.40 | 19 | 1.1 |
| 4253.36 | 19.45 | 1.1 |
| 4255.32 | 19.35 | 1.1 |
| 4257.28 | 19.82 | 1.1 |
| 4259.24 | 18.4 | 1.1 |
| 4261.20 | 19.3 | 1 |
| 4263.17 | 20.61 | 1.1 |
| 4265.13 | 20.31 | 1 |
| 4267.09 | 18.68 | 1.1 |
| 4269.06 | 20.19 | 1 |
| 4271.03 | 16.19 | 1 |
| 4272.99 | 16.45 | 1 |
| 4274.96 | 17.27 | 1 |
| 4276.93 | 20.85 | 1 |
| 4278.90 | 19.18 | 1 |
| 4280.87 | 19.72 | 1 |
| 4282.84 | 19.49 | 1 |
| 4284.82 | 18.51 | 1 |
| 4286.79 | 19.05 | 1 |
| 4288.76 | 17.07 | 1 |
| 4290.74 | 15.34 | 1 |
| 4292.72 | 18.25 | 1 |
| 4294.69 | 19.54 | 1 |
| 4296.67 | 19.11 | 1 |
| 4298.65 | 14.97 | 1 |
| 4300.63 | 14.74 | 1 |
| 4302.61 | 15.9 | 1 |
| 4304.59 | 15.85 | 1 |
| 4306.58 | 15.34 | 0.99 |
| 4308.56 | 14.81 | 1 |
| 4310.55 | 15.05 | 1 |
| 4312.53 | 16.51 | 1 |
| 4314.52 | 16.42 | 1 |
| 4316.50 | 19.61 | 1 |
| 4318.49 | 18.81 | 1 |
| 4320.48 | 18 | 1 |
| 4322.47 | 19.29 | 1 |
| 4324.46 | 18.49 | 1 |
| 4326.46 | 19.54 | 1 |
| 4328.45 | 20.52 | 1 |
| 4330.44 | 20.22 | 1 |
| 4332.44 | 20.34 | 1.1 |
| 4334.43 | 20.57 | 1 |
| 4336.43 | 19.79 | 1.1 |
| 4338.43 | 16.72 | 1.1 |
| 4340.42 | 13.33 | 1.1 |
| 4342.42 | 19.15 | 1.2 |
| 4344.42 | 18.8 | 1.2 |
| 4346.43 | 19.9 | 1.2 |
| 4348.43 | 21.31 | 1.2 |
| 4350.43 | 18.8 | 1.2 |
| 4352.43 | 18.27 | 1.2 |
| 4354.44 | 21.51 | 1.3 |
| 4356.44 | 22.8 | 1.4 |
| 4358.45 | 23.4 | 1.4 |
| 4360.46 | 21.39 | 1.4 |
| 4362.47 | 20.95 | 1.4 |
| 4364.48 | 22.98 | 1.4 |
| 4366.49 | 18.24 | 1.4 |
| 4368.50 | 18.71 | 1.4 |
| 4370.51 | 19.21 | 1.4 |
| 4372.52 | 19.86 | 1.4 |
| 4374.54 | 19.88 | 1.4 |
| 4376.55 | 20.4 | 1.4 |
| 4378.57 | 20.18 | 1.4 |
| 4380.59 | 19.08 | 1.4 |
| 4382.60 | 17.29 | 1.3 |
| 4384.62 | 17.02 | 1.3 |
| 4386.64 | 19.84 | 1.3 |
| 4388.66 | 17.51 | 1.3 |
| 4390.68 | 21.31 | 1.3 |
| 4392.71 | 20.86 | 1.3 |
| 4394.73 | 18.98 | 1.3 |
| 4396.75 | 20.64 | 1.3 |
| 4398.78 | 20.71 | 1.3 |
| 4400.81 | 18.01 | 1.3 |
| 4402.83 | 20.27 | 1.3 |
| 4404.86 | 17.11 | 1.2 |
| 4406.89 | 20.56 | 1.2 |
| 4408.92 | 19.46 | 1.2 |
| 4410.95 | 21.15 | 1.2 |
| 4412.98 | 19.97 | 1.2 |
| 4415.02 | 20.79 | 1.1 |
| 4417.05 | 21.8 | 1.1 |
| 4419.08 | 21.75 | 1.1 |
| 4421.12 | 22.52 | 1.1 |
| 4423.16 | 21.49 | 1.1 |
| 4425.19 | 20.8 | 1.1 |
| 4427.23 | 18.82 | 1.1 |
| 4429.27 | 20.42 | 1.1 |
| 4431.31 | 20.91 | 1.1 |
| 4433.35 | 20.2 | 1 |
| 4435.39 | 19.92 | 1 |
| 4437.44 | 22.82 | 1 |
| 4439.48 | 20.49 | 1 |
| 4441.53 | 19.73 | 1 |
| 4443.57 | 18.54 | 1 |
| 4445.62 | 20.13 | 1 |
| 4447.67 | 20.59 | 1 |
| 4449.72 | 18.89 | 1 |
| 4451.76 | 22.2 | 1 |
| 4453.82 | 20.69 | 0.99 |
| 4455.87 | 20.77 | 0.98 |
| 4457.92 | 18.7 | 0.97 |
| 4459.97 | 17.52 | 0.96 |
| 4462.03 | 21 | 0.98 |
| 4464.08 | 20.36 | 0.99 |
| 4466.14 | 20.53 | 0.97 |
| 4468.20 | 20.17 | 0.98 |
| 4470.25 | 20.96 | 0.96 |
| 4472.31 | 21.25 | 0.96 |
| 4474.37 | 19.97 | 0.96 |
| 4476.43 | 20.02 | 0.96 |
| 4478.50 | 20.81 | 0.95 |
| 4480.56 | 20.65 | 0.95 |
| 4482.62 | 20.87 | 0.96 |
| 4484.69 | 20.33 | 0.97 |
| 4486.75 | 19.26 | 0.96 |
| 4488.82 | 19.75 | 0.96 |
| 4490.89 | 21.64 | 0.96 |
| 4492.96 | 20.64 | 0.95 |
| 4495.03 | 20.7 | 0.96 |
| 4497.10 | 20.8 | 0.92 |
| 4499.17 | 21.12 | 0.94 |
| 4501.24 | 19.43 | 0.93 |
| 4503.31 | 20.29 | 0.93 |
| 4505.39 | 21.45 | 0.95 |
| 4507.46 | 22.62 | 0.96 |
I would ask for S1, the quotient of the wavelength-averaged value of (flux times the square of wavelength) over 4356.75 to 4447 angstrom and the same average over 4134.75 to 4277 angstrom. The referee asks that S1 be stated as 1.2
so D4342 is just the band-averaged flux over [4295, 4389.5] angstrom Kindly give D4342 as 18.7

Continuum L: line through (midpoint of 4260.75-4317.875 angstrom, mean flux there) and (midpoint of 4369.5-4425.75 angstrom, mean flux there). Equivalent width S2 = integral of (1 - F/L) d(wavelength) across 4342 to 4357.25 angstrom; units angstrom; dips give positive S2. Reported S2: -0.9 angstrom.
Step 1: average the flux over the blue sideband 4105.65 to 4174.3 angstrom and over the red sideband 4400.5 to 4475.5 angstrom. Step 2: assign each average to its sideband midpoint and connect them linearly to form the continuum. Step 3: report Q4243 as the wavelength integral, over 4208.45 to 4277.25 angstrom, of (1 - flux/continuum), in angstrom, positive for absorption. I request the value 2.5 angstrom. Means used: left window 19.2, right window 20.3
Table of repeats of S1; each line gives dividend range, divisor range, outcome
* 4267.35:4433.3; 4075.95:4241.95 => 1.11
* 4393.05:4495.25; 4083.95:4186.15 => 1.25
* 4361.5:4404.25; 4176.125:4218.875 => 1.12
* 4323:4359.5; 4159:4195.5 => 1.11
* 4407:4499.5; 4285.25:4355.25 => 1.21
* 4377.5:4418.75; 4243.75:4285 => 1.11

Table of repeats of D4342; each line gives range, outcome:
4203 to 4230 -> 18.9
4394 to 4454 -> 20.3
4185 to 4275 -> 18.9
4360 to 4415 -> 19.7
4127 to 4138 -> 19.1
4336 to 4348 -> 18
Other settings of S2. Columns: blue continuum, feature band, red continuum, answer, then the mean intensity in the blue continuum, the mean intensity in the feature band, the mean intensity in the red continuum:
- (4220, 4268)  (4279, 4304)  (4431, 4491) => 2.0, 18.9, 17.7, 20.3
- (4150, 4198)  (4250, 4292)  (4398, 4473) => 1.8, 19.2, 18.8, 20.3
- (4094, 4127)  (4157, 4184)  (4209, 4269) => -0.7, 18.2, 19.1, 19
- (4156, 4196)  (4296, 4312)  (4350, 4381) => 3.4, 19.1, 15.7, 20.4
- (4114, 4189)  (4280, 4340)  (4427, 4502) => 5.6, 19.1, 17.9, 20.3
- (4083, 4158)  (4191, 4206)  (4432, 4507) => 0.3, 18.7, 18.7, 20.4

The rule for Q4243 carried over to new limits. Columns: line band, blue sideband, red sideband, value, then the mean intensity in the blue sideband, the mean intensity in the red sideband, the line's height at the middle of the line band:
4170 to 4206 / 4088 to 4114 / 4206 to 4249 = -0.3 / 18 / 18.9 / 18.6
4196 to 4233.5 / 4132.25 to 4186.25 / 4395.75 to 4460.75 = 1.0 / 19.2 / 20.3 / 19.4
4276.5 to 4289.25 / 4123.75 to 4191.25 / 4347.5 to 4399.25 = 0.3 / 19.1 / 20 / 19.7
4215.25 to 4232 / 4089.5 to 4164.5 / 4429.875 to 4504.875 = 0.3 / 18.8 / 20.4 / 19.2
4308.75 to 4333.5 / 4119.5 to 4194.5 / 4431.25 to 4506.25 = 1.6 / 19.1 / 20.4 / 19.7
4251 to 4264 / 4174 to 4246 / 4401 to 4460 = -0.2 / 18.9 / 20.3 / 19.2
